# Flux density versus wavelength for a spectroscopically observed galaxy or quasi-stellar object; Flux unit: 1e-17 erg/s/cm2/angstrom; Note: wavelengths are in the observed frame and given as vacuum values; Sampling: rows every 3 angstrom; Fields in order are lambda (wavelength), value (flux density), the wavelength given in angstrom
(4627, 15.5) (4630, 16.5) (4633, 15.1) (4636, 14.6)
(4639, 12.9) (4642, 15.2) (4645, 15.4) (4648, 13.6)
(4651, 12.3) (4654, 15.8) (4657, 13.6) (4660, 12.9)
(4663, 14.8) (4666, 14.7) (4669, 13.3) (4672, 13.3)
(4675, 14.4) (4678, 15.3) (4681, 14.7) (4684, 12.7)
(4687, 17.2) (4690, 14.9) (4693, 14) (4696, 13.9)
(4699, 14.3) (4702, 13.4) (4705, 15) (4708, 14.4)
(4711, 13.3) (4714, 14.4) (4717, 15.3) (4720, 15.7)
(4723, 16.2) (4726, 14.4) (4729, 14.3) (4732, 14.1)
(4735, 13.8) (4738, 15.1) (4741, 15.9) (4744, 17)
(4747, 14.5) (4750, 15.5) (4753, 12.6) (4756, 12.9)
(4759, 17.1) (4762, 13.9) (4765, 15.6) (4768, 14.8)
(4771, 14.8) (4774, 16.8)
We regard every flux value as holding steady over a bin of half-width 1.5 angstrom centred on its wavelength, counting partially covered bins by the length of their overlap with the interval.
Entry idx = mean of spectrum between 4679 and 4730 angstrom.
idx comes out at 14.6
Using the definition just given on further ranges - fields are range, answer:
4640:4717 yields 14.3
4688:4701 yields 14.4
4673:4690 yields 14.8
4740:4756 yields 14.9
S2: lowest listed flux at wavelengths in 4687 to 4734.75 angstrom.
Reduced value 13.3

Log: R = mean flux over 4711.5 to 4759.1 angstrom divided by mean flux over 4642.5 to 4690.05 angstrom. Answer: 1.0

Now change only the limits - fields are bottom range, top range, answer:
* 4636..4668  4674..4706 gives 1.03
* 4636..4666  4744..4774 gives 1.05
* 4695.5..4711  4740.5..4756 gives 1.05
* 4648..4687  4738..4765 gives 1.06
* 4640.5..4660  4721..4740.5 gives 1.04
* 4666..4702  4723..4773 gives 1.03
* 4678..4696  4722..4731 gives 1.01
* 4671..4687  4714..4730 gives 1.05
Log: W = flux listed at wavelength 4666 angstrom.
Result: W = 14.7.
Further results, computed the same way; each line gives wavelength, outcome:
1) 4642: 15.2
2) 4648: 13.6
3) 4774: 16.8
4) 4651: 12.3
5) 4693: 14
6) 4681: 14.7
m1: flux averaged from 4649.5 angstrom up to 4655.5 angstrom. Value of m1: 14.1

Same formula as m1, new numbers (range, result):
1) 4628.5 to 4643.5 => 14.9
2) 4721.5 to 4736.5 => 14.6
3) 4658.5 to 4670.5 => 13.9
